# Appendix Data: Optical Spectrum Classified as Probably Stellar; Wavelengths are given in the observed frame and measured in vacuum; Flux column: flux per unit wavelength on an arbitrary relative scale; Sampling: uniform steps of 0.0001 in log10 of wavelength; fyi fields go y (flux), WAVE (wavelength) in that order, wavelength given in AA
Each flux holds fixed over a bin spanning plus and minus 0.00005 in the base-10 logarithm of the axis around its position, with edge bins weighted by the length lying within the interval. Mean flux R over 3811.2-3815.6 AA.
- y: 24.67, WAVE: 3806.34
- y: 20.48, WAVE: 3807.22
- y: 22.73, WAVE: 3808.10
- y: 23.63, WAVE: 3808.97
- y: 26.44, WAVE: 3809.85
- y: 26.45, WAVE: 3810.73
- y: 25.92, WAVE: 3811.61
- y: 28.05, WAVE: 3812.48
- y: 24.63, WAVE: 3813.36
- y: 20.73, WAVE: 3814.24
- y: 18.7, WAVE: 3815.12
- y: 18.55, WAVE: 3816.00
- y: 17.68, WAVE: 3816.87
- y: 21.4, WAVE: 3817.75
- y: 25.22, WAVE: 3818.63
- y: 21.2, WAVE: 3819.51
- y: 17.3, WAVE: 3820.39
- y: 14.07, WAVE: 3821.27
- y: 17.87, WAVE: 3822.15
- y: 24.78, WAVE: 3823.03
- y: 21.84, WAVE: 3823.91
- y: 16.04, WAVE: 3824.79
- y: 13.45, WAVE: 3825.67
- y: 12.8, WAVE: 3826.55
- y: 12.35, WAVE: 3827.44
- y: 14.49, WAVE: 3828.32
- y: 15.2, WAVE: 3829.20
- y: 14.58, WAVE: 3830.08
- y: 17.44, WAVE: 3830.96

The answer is 23.5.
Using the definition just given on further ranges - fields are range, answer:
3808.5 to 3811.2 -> 25.5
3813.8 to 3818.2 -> 19.4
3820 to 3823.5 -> 18.6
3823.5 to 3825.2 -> 18.9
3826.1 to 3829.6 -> 13.7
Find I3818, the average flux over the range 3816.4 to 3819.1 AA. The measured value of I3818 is 21.4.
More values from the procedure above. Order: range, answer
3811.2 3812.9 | 27.1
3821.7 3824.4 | 21.4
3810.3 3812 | 26.2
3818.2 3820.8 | 21.3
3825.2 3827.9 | 12.9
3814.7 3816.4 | 18.6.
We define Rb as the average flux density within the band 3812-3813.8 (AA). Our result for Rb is 26.4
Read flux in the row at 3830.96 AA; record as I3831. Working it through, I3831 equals 17.44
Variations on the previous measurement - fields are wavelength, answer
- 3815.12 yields 18.7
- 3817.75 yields 21.4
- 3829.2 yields 15.2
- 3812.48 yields 28.05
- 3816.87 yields 17.68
